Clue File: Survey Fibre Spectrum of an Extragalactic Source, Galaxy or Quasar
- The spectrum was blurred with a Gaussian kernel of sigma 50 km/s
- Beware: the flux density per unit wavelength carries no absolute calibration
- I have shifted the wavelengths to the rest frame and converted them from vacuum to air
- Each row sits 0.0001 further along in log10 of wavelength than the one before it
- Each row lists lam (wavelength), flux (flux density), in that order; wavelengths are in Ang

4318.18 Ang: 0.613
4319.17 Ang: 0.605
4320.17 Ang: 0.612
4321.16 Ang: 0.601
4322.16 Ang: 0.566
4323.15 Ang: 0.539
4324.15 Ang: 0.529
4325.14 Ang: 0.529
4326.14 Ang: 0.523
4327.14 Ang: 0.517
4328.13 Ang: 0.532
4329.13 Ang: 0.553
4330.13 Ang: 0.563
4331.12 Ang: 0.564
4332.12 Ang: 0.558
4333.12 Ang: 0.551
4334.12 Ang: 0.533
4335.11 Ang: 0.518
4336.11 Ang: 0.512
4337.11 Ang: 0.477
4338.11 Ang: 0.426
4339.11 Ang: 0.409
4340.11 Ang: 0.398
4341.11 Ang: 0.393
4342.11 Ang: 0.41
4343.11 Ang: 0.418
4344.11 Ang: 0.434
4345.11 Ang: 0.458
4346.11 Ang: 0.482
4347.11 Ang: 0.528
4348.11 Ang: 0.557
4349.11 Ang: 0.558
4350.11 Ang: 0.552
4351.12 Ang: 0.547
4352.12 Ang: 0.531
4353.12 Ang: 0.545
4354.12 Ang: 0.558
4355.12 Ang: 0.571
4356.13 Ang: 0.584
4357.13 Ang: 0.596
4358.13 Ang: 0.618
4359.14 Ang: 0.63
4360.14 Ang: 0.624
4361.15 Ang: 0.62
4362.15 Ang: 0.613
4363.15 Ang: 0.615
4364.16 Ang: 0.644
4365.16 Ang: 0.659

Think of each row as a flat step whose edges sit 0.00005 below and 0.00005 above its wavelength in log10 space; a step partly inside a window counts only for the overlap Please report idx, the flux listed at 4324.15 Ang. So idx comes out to 0.529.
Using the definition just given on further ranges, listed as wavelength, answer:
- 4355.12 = 0.571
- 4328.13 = 0.532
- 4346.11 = 0.482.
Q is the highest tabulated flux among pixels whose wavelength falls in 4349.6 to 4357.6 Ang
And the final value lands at 0.596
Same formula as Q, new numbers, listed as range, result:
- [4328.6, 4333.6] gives 0.564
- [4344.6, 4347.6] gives 0.528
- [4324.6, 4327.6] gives 0.529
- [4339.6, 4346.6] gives 0.482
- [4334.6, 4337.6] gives 0.518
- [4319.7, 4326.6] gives 0.612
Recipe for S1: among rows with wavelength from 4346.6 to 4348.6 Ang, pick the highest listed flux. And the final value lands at 0.557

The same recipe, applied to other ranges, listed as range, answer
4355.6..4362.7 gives 0.63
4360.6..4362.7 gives 0.62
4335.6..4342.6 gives 0.512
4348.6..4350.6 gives 0.558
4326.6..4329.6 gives 0.553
